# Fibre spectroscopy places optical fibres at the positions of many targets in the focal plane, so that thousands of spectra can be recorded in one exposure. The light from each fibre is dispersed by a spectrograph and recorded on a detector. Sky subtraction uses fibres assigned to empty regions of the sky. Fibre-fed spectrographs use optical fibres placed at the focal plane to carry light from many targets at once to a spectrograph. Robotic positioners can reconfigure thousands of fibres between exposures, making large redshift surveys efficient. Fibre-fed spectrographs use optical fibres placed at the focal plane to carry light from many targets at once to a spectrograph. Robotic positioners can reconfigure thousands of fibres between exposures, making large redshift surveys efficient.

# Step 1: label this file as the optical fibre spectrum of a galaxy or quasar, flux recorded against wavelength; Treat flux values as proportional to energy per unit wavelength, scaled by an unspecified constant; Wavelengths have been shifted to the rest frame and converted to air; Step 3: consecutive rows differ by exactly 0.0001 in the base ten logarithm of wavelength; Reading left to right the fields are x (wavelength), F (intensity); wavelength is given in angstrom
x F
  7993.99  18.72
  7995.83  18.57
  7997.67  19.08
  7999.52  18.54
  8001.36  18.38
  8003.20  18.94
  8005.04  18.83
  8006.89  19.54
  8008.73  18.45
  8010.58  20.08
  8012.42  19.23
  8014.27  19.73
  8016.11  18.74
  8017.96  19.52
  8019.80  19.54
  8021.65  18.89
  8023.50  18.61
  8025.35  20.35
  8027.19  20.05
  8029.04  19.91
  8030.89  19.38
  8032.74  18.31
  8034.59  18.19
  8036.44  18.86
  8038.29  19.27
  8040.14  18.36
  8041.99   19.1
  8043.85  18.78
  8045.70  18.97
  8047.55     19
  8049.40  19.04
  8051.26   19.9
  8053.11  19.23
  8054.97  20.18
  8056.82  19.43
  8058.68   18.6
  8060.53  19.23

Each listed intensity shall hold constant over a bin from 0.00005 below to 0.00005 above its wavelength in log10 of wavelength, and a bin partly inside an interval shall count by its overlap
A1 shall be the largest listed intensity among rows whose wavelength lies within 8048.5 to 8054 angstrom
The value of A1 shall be 19.9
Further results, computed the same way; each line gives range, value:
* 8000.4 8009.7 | 19.54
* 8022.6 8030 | 20.35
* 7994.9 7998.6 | 19.08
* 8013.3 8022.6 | 19.73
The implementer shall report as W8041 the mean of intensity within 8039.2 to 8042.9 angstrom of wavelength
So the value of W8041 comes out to 18.7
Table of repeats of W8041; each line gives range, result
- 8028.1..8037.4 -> 18.9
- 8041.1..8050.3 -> 19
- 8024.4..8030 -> 20.1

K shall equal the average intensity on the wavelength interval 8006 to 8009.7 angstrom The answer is 19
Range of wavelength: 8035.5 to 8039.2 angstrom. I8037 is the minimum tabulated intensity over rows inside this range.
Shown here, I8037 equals 18.86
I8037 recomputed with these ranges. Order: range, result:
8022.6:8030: 18.61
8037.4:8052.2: 18.36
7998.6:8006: 18.38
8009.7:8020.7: 18.74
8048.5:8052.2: 19.04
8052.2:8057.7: 19.23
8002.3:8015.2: 18.45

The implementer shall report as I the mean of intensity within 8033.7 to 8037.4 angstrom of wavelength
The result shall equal 18.5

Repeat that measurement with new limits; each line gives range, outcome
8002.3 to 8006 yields 18.9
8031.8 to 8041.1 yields 18.6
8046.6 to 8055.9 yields 19.5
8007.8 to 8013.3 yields 19.3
